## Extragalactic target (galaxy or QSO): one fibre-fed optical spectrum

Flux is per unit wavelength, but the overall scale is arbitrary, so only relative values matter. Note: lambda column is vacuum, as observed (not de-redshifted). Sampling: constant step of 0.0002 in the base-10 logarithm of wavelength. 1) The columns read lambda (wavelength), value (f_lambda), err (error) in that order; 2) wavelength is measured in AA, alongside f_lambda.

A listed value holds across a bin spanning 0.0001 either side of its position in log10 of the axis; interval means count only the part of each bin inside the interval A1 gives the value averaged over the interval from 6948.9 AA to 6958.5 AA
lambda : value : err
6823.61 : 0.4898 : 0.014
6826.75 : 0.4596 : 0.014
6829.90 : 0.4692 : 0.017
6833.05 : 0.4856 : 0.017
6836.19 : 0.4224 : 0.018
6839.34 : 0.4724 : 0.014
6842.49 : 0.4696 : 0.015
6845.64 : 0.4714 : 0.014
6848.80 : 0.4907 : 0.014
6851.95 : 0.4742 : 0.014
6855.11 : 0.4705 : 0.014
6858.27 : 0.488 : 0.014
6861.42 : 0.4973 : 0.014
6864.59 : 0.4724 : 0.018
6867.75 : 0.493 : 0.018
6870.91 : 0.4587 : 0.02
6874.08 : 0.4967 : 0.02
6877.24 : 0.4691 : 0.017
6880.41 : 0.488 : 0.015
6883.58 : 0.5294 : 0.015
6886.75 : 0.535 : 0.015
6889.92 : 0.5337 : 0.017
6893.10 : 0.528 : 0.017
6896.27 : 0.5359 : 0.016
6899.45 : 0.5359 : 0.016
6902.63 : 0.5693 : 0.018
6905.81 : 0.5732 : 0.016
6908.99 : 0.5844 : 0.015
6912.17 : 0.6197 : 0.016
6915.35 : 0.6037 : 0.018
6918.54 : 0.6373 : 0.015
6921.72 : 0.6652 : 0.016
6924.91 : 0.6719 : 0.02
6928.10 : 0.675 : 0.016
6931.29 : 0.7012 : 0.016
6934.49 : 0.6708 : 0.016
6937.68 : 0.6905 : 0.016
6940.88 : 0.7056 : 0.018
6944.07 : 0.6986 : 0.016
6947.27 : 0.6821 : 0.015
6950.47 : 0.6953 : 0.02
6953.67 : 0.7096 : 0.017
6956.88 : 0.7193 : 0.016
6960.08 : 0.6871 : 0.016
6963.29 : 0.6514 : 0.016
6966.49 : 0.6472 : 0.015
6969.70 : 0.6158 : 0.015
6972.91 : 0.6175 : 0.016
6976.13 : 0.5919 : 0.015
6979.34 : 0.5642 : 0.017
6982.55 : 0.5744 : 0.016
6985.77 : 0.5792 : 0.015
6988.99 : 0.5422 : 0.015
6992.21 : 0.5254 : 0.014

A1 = 0.708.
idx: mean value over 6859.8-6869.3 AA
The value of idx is 0.488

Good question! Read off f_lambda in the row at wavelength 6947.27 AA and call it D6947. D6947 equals 0.6821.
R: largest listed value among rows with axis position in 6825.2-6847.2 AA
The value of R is 0.4856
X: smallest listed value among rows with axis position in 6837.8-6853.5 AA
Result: 0.4696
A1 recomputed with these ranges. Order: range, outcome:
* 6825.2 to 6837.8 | 0.459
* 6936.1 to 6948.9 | 0.694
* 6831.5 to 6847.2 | 0.464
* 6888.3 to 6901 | 0.533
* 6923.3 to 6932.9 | 0.682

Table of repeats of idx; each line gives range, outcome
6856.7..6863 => 0.493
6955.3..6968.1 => 0.677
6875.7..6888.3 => 0.505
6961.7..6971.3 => 0.639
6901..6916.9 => 0.59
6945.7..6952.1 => 0.689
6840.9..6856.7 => 0.475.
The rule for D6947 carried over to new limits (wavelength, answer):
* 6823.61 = 0.4898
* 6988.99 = 0.5422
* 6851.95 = 0.4742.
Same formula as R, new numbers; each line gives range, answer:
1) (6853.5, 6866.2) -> 0.4973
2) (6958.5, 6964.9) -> 0.6871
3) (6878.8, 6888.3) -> 0.535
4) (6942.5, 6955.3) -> 0.7096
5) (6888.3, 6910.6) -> 0.5844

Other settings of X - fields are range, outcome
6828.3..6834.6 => 0.4692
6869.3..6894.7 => 0.4587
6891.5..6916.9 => 0.528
